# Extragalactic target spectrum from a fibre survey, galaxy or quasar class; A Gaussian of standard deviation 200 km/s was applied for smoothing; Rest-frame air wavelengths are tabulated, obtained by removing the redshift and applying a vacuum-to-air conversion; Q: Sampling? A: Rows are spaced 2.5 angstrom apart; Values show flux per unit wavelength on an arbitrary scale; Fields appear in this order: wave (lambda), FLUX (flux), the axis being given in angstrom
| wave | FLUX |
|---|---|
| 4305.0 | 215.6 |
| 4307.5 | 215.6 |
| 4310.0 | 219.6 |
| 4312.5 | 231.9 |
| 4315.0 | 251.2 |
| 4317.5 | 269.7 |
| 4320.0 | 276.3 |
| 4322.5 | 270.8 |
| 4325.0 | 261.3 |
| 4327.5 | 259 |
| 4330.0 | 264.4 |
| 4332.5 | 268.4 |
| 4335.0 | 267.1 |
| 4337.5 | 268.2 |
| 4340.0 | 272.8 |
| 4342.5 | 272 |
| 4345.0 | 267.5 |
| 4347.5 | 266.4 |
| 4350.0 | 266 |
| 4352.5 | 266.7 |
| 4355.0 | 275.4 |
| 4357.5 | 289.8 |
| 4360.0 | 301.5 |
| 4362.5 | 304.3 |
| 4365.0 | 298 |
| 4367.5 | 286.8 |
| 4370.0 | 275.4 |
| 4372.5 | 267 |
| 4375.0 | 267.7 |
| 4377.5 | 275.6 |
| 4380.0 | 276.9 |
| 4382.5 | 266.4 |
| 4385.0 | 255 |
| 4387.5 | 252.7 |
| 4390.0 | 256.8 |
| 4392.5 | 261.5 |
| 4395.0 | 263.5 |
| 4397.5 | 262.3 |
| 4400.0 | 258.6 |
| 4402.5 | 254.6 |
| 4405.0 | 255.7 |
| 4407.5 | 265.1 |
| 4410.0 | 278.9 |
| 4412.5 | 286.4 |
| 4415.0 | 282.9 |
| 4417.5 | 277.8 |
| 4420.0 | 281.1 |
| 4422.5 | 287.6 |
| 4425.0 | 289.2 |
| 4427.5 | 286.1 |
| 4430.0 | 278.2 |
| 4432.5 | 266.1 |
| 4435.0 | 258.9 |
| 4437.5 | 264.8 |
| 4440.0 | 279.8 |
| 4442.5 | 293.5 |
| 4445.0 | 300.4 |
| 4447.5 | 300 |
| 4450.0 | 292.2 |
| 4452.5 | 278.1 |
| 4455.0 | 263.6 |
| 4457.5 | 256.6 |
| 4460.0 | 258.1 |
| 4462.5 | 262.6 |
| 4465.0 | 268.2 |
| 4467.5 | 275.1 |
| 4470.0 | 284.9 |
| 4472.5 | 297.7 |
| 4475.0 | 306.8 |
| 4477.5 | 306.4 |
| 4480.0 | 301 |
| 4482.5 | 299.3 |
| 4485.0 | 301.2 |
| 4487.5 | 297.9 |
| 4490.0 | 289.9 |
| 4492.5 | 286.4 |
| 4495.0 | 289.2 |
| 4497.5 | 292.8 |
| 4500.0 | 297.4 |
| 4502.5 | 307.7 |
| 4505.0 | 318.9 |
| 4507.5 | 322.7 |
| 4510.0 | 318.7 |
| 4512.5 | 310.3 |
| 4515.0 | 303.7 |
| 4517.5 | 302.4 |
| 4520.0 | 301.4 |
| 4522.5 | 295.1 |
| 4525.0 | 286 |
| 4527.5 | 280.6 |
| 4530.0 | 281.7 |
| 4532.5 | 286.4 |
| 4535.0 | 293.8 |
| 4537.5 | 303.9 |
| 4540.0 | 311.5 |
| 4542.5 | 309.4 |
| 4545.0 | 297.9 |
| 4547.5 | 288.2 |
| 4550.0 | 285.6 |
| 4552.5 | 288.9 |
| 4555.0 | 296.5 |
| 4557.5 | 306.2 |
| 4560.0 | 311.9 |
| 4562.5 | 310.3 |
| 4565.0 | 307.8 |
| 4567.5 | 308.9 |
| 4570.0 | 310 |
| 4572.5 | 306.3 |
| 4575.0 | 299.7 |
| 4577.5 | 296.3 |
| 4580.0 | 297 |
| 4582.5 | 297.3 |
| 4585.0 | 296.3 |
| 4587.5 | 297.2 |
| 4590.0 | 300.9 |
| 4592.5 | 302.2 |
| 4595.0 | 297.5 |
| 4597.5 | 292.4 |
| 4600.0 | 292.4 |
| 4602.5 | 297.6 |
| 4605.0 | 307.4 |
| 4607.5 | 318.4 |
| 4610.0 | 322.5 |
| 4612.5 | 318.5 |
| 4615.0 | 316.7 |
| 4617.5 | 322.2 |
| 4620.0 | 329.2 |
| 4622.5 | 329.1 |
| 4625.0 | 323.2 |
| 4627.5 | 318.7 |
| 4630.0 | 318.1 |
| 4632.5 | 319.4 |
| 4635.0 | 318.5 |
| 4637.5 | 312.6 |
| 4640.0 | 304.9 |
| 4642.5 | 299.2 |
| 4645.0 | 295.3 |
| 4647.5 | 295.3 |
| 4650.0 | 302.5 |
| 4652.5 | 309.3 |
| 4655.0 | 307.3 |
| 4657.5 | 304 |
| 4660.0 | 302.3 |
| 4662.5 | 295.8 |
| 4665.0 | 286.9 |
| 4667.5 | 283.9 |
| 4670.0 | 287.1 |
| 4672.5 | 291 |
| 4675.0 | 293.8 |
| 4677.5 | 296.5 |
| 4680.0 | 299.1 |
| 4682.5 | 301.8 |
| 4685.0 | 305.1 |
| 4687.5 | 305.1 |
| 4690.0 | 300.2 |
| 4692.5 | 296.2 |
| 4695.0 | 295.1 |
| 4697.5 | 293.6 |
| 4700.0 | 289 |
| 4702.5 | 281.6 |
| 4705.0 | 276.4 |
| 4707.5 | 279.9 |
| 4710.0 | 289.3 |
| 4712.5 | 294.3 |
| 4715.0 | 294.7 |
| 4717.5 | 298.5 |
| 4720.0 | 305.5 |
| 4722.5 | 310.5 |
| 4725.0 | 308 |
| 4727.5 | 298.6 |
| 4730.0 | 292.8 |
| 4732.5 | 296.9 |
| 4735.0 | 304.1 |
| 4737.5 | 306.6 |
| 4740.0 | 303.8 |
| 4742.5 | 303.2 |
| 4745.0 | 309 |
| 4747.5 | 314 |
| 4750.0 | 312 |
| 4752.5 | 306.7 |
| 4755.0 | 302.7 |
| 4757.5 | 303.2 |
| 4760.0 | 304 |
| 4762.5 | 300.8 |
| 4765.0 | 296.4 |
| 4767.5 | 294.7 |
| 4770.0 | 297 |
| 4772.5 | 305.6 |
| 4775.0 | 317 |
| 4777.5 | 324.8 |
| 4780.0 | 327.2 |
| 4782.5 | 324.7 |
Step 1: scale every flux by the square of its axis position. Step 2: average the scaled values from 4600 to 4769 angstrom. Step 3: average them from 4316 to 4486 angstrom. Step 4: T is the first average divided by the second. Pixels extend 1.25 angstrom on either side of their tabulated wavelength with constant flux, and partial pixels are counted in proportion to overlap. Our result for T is 1.2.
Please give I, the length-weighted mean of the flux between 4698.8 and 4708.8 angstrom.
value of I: 282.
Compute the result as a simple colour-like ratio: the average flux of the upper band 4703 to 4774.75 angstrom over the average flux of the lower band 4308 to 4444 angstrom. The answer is 1.11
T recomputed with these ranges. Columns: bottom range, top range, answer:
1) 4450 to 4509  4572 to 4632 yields 1.12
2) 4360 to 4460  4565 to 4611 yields 1.19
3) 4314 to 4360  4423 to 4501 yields 1.12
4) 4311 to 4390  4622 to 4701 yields 1.28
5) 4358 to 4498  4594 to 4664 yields 1.21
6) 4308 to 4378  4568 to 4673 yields 1.28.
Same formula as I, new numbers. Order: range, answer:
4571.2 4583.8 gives 299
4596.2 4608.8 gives 302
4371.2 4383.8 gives 271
